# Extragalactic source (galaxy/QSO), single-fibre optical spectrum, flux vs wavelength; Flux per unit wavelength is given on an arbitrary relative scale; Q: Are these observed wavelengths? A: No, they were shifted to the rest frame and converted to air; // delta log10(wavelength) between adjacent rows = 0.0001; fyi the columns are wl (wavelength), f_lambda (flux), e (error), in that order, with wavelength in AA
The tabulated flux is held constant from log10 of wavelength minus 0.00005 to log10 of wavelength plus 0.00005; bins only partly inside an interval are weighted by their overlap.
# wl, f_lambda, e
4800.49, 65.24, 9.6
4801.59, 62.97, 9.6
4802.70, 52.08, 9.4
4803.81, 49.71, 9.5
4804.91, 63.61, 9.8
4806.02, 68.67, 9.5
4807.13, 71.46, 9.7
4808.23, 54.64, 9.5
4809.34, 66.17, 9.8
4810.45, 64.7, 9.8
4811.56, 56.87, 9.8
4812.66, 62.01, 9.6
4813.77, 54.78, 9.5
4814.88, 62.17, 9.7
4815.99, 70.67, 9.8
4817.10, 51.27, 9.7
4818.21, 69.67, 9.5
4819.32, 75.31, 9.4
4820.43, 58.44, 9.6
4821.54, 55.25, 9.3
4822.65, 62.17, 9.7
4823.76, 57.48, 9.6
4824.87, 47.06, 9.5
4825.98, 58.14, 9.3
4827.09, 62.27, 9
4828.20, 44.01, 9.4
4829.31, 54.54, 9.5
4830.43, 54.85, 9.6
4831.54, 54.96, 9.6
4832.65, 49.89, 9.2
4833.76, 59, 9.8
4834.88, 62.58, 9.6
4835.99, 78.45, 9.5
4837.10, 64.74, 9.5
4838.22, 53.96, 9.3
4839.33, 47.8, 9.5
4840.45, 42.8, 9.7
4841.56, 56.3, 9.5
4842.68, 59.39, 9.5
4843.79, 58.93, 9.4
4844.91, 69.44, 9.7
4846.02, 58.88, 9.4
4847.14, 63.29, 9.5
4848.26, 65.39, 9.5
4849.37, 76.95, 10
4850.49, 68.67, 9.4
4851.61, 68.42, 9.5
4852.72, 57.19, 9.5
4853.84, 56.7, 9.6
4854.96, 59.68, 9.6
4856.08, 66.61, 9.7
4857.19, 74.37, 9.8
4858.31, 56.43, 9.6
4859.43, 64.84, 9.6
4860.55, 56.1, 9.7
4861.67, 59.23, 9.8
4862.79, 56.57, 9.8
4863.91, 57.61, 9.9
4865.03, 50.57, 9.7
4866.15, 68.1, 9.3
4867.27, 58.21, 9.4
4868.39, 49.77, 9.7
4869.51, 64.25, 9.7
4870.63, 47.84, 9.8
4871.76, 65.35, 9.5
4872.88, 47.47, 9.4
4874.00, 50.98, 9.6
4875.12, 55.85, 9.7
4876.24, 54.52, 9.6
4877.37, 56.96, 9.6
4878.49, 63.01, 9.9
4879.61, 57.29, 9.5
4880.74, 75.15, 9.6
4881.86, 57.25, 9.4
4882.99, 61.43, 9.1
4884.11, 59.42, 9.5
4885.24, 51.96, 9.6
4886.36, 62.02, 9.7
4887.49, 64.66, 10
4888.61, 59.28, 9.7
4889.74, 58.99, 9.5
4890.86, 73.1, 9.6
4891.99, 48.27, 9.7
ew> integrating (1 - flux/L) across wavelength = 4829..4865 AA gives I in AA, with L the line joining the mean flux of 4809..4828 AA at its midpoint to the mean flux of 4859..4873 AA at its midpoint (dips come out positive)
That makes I -1.0 AA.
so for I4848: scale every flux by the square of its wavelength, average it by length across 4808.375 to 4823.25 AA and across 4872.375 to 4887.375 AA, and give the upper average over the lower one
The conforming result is 0.96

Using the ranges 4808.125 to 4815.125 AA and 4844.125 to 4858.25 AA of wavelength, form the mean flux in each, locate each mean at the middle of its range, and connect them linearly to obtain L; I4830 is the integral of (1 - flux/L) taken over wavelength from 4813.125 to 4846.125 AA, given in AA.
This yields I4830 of 2.11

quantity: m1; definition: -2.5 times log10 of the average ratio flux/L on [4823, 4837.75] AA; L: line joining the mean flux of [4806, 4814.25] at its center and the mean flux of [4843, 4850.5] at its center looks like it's 0.115 mag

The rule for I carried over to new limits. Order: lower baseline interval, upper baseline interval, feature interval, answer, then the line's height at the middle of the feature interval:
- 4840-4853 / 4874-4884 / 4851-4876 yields 0.94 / 61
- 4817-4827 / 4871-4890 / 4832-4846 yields 0.24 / 59.6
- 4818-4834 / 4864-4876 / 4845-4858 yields -1.99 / 56.5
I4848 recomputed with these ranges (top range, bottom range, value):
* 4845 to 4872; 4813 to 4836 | 1.06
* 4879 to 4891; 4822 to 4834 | 1.15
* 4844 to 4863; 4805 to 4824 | 1.03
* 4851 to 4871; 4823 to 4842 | 1.08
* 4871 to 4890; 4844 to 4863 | 0.94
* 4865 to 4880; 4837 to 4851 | 0.95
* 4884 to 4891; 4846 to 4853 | 0.93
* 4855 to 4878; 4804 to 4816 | 0.95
